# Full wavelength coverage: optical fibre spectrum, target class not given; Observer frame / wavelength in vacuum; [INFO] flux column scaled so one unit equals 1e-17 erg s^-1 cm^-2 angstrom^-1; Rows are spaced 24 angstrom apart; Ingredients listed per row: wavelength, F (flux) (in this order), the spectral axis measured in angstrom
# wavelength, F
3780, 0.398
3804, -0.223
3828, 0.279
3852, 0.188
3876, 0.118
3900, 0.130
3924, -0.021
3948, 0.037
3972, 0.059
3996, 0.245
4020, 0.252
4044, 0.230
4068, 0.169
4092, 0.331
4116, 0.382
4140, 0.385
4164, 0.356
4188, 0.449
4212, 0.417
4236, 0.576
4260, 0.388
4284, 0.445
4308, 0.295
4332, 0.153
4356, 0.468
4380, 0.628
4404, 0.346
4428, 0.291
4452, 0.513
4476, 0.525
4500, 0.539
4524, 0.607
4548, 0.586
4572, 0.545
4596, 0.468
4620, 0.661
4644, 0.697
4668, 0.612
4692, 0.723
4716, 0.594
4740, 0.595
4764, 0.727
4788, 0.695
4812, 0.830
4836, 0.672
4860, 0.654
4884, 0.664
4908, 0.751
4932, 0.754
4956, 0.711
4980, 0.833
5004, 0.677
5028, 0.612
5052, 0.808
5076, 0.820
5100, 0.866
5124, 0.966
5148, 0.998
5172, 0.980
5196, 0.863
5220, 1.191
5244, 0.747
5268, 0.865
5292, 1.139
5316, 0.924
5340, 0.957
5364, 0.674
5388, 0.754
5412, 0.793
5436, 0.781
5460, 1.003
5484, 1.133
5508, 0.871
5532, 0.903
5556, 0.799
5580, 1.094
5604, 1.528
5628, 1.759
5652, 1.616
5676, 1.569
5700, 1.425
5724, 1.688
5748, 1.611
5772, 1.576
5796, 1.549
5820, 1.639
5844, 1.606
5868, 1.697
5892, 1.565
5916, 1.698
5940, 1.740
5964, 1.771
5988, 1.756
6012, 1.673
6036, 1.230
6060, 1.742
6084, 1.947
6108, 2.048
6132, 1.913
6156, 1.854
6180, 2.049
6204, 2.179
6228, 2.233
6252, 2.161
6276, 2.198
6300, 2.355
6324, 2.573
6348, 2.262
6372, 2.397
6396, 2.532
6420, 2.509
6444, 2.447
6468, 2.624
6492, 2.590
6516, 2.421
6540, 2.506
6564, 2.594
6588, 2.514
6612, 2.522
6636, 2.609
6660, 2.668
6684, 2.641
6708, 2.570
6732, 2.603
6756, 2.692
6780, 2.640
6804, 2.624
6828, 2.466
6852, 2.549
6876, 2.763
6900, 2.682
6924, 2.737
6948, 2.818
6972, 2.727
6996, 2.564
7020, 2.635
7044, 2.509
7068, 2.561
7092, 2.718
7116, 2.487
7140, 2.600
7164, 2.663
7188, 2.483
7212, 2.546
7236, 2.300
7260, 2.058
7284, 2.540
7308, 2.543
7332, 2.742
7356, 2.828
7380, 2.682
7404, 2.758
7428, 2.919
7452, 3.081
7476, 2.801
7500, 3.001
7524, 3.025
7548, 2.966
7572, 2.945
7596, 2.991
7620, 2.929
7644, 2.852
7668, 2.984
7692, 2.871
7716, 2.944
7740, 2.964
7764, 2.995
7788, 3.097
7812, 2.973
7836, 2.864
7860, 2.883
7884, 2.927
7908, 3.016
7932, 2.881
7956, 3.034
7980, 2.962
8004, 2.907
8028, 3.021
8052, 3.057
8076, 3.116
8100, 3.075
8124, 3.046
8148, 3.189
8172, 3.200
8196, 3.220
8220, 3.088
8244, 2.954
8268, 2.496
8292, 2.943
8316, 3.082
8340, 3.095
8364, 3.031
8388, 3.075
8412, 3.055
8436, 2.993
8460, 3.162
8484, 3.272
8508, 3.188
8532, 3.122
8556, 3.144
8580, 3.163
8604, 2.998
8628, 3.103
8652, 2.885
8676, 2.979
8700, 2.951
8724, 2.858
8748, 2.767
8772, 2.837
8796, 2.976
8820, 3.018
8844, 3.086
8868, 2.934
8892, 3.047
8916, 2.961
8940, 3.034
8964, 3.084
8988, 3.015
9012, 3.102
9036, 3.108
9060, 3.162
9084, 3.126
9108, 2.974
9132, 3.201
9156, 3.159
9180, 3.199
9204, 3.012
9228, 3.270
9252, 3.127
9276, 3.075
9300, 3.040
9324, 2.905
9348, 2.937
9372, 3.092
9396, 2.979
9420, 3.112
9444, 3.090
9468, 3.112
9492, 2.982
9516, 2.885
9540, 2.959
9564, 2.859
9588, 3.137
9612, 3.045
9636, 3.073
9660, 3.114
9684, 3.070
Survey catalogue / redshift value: 0.402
